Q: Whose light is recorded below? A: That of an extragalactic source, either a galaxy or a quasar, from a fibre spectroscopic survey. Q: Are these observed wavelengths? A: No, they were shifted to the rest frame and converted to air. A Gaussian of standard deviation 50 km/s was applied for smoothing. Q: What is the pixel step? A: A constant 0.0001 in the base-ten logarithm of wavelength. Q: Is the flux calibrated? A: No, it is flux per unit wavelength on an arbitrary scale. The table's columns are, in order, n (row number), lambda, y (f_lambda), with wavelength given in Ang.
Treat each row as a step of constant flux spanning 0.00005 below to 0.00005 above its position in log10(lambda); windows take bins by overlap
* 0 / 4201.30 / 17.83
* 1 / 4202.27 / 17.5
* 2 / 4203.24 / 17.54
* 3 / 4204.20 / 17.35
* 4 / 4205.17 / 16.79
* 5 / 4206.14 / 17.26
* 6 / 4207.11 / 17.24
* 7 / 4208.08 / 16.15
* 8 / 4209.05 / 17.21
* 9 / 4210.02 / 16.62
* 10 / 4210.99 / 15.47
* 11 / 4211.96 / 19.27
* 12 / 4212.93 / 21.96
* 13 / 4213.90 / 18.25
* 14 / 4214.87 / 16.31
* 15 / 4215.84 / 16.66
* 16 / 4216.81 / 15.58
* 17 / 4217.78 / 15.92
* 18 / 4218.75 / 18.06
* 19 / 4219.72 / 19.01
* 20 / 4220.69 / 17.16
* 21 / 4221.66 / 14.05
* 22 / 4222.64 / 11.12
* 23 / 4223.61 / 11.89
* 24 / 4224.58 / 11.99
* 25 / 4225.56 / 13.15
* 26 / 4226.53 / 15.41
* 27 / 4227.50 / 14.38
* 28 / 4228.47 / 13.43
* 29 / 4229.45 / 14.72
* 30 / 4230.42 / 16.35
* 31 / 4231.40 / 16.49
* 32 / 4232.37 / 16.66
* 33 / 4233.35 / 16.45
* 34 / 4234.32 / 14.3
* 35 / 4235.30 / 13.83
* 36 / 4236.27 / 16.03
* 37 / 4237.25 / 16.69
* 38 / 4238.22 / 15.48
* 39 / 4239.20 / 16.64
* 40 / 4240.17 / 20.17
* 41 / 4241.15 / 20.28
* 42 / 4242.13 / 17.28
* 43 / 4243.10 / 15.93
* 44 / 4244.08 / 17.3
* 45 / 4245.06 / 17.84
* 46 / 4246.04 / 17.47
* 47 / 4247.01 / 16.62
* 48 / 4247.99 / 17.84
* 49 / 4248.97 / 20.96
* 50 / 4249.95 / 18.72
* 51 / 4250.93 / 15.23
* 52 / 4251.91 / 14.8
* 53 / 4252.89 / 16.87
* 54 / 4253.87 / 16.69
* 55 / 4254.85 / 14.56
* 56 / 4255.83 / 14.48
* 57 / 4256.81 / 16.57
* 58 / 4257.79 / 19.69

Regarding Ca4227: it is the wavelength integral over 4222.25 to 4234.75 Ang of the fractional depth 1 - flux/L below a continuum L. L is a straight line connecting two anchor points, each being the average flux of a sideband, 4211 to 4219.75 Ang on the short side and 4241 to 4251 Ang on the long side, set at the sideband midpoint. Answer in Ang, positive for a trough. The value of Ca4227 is 2.4 Ang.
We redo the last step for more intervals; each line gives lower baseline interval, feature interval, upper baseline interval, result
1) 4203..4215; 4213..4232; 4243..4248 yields 2.2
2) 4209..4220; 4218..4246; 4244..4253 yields 2.6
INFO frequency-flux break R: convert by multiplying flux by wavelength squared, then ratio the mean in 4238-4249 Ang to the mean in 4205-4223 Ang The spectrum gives 1.07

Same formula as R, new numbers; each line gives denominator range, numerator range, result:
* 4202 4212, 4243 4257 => 1.01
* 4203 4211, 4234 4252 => 1.03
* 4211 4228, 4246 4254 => 1.10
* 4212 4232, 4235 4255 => 1.10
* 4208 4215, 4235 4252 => 0.98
